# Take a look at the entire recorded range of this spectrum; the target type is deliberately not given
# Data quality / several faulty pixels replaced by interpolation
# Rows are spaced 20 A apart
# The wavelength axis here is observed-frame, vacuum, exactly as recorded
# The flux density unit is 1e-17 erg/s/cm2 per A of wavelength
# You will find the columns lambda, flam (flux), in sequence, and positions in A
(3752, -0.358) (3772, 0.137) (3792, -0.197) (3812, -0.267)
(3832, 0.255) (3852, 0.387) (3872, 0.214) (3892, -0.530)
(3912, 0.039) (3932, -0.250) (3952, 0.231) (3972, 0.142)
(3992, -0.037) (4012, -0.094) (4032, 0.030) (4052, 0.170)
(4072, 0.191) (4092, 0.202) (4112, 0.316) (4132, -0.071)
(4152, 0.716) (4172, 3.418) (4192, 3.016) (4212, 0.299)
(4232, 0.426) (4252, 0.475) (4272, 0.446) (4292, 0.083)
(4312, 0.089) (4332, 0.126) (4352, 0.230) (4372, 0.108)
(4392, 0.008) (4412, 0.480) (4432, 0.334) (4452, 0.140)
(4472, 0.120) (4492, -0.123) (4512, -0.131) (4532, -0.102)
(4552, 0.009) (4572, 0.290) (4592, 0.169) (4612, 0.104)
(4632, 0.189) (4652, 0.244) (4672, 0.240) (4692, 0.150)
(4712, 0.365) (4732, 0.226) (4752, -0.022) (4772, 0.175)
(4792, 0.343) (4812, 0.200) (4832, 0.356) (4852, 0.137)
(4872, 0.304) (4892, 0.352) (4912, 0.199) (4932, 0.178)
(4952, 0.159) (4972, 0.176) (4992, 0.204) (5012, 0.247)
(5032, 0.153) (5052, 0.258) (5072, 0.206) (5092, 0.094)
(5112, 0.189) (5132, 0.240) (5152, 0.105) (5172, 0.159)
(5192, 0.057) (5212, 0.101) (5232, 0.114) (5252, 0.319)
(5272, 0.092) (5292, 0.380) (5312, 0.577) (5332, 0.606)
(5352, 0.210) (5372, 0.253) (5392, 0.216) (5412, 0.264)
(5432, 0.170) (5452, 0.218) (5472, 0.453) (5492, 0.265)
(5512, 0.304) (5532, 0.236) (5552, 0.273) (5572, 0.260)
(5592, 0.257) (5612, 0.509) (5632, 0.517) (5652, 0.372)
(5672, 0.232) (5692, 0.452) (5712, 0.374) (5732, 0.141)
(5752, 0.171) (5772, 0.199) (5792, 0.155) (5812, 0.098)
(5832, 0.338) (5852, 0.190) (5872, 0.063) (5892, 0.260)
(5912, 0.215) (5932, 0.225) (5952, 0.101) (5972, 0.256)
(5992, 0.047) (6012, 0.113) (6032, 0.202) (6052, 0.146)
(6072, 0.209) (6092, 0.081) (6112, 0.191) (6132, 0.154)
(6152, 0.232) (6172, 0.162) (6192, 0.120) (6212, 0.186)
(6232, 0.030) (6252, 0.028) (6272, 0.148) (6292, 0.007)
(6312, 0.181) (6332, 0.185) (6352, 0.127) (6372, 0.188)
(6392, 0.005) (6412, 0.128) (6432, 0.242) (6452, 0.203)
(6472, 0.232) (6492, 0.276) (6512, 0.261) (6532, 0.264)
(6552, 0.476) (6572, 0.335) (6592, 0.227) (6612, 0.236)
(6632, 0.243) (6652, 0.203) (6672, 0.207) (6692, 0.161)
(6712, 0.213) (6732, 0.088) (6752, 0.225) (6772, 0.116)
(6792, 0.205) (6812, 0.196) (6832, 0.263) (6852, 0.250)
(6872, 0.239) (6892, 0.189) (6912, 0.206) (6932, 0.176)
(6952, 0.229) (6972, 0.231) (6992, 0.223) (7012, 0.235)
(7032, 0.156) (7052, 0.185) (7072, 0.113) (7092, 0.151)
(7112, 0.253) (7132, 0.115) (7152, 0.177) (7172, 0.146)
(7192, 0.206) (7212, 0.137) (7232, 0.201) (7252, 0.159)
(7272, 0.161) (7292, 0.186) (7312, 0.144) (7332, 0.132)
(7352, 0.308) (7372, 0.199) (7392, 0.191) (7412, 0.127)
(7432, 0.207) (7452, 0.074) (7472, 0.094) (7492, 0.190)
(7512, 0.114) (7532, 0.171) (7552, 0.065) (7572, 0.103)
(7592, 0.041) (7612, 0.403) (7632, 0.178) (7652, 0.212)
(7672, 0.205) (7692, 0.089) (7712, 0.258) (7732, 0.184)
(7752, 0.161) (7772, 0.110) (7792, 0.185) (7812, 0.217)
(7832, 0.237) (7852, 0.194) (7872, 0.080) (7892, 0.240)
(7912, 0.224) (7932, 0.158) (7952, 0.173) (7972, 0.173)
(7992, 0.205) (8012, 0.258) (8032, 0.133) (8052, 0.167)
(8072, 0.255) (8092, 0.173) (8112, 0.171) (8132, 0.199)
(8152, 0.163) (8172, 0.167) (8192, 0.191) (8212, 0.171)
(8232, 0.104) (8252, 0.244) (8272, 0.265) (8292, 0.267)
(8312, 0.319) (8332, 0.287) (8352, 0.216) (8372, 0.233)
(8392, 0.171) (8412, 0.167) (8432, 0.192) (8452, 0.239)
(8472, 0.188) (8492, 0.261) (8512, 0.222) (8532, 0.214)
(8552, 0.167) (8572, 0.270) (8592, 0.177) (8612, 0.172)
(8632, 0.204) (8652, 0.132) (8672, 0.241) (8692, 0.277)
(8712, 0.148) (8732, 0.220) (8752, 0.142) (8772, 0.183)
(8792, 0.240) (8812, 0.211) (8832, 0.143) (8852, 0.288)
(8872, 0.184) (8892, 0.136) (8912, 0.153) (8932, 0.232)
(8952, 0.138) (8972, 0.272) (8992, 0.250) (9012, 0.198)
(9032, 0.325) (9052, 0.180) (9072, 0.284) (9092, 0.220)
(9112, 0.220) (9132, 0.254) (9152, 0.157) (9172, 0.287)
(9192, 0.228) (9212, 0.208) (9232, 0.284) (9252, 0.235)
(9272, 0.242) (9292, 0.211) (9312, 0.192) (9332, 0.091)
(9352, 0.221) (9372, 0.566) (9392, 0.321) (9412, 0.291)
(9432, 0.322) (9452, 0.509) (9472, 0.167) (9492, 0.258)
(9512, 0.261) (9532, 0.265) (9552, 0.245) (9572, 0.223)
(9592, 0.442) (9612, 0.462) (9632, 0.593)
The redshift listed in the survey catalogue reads 2.44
